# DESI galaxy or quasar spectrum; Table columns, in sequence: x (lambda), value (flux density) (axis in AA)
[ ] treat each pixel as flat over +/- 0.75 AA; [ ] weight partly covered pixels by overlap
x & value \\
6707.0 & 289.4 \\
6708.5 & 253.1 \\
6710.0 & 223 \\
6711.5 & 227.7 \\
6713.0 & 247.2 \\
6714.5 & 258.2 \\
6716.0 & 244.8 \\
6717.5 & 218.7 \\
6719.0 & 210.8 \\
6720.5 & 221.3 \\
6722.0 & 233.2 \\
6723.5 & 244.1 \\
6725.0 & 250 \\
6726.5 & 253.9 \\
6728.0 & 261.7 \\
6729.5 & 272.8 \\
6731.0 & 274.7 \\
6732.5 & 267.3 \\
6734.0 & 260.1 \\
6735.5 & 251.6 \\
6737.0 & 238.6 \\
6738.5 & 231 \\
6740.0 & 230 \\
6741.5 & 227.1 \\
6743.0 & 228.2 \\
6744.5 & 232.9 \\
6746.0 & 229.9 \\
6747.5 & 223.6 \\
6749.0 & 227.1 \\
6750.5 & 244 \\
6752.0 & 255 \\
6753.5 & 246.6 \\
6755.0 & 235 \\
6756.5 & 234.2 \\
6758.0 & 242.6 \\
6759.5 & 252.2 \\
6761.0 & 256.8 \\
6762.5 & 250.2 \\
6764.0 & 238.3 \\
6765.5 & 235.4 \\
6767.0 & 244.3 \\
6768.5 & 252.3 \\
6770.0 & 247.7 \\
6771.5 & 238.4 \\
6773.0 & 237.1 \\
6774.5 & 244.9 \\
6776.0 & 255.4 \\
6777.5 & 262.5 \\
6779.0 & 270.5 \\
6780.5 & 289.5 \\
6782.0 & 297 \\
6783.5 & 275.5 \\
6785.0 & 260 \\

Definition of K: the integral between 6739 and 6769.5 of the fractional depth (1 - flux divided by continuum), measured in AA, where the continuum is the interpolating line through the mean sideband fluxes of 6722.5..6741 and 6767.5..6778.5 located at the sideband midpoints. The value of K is 1.3 AA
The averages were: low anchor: 252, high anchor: 249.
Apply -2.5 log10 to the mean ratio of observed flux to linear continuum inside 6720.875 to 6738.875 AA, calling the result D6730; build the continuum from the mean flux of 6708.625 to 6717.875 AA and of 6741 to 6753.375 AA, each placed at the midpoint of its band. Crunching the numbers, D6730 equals -0.07 mag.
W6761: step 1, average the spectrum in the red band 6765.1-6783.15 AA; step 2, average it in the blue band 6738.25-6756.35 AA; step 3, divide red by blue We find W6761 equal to 1.10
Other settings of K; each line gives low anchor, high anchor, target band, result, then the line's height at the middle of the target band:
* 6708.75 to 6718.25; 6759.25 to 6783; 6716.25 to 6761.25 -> 0.6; 245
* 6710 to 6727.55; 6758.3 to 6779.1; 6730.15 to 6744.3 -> -0.2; 241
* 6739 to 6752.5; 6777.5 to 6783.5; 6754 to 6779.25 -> 1.5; 262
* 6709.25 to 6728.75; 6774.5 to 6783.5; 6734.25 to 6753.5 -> 1.2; 252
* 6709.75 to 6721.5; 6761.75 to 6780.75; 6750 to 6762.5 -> 0.0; 245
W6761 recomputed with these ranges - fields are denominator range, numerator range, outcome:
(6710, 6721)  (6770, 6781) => 1.10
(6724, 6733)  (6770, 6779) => 0.95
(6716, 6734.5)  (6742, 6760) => 0.96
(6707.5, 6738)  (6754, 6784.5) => 1.03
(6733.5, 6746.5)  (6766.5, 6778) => 1.05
